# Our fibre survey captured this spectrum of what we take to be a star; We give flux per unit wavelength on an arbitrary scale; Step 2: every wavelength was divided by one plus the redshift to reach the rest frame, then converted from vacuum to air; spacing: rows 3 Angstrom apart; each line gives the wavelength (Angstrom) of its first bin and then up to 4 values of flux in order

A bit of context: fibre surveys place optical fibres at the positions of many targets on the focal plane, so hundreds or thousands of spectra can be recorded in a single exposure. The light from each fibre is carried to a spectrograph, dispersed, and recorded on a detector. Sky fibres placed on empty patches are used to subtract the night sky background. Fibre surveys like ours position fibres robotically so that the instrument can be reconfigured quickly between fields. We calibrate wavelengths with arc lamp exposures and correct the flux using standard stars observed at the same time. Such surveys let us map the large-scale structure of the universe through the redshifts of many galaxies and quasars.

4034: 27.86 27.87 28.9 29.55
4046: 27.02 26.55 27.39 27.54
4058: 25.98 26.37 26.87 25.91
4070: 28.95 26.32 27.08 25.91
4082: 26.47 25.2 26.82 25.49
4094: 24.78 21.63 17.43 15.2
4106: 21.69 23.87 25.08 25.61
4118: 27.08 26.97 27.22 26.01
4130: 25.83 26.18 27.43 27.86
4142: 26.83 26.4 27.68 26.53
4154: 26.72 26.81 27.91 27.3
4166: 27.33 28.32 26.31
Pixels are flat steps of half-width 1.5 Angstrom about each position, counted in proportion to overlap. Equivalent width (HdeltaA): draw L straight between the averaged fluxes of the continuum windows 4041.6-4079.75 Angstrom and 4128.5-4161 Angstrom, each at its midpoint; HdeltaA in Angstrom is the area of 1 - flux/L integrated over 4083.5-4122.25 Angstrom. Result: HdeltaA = 4.9 Angstrom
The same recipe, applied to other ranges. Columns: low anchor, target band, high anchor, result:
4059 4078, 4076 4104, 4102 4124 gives 2.21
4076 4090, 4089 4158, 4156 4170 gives 4.69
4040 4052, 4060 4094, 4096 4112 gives -3.74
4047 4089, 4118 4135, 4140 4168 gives 0.27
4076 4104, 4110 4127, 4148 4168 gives -0.81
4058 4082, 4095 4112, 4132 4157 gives 3.97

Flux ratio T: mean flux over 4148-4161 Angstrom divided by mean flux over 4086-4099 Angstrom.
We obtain 1.1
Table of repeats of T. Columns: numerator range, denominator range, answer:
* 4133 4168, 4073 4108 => 1.15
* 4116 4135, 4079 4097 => 1.04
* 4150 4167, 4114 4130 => 1.02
